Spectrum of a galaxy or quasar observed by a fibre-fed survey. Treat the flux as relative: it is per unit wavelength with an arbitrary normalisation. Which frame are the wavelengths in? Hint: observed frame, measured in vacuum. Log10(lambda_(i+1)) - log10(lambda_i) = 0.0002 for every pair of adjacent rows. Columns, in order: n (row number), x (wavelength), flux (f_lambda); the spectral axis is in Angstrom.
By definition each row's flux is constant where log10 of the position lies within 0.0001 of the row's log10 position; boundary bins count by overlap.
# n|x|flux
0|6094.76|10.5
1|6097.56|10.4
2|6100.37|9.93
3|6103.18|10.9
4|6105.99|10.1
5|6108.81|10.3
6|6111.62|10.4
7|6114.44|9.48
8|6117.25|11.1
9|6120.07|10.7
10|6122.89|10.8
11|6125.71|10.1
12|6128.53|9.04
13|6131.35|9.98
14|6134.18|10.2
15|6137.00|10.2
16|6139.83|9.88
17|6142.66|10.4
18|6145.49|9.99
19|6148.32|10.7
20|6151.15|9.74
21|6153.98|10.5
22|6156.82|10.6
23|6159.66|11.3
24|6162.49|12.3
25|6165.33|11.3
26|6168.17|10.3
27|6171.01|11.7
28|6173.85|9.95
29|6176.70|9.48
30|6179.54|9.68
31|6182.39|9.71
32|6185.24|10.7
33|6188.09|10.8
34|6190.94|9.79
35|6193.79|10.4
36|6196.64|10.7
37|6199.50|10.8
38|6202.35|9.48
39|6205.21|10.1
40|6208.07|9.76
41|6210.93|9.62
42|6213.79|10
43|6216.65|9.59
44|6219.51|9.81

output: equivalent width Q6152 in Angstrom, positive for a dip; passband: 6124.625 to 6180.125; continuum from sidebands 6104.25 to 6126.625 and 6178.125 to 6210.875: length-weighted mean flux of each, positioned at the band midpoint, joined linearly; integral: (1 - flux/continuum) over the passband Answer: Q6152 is -0.6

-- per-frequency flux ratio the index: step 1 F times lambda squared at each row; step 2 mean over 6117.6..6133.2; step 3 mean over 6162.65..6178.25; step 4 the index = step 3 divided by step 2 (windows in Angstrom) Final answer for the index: 1.06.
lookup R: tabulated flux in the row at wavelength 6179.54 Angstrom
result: 9.68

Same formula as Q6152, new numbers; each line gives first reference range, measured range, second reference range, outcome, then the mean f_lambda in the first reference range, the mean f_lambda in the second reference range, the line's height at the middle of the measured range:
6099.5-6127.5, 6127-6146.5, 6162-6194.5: 0.8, 10.4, 10.5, 10.4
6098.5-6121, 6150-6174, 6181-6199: -1.3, 10.4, 10.4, 10.4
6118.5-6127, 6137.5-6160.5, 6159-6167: 1.8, 10.5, 11.6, 11.3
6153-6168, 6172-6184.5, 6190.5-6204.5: 1.0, 11.1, 10.3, 10.7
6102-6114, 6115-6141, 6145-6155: 0.2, 10.3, 10.3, 10.3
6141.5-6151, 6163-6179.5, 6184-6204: -0.4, 10.3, 10.4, 10.3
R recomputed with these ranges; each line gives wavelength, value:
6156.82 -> 10.6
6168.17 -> 10.3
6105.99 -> 10.1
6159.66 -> 11.3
